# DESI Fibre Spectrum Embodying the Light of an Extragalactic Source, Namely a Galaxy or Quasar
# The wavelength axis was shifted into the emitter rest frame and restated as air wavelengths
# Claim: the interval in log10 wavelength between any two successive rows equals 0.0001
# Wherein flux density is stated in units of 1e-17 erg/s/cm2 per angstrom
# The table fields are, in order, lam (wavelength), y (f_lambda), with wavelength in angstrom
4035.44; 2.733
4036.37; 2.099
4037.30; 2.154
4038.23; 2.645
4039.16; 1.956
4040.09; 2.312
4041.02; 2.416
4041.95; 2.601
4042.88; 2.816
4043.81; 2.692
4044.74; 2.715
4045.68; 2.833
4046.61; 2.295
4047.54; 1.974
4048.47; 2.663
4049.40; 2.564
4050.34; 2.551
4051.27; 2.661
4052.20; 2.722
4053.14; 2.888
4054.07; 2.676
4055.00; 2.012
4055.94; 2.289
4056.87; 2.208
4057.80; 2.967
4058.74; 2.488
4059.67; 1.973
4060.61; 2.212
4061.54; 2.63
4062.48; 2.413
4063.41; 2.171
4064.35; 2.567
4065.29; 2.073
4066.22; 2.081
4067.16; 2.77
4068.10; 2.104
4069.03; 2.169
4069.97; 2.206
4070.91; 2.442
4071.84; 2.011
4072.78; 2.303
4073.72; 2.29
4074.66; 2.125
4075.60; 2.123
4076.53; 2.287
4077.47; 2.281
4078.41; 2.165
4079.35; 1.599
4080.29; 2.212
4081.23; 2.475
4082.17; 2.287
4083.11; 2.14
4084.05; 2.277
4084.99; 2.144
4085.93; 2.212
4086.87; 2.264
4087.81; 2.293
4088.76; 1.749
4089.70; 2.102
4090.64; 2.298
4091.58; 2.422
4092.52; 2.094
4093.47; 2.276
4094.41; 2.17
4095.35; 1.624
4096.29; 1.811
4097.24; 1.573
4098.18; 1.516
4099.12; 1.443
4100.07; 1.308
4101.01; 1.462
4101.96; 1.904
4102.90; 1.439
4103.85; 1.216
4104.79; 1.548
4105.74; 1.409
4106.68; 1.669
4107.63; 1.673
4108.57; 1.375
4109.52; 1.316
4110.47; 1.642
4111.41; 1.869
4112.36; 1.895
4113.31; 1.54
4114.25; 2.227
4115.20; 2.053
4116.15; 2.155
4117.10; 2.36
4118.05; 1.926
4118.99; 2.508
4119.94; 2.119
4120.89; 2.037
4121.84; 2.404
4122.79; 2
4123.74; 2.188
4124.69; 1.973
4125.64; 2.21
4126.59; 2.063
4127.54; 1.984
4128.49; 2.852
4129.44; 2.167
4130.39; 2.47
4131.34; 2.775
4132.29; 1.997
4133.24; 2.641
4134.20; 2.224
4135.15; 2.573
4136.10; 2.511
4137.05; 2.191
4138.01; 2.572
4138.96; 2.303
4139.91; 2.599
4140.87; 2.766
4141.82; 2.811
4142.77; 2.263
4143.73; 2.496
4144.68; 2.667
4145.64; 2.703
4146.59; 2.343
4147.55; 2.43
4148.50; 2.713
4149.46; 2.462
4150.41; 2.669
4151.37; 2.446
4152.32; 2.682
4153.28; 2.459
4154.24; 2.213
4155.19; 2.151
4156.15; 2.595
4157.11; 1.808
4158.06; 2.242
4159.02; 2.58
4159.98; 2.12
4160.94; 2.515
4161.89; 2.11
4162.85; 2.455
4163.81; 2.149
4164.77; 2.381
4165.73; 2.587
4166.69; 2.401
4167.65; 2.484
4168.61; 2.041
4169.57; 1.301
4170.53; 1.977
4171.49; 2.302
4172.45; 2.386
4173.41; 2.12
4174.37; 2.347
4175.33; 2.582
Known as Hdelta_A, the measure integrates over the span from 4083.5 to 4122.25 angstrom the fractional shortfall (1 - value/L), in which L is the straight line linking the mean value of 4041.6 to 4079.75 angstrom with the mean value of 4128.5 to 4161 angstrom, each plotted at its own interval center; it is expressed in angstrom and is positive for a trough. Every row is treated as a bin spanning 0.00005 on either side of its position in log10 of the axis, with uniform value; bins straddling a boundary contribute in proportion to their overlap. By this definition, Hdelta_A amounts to 8.5 angstrom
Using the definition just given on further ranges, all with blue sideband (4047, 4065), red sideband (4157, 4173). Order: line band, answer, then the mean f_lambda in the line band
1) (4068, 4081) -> 1.3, 2.17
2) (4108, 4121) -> 2.3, 1.93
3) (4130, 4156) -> -2.4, 2.49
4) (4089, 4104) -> 3.6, 1.8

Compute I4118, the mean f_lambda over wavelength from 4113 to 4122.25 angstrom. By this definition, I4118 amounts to 2.14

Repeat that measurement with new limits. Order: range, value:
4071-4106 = 1.98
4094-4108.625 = 1.57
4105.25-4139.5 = 2.11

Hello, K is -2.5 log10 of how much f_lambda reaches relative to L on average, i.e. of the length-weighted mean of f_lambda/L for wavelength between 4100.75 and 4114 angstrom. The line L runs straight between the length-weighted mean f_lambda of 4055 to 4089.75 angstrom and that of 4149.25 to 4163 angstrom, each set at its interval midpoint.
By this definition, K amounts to 0.40 mag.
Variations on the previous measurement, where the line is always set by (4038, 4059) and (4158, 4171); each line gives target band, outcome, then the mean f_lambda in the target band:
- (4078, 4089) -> 0.13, 2.16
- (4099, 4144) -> 0.13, 2.07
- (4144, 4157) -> -0.10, 2.48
